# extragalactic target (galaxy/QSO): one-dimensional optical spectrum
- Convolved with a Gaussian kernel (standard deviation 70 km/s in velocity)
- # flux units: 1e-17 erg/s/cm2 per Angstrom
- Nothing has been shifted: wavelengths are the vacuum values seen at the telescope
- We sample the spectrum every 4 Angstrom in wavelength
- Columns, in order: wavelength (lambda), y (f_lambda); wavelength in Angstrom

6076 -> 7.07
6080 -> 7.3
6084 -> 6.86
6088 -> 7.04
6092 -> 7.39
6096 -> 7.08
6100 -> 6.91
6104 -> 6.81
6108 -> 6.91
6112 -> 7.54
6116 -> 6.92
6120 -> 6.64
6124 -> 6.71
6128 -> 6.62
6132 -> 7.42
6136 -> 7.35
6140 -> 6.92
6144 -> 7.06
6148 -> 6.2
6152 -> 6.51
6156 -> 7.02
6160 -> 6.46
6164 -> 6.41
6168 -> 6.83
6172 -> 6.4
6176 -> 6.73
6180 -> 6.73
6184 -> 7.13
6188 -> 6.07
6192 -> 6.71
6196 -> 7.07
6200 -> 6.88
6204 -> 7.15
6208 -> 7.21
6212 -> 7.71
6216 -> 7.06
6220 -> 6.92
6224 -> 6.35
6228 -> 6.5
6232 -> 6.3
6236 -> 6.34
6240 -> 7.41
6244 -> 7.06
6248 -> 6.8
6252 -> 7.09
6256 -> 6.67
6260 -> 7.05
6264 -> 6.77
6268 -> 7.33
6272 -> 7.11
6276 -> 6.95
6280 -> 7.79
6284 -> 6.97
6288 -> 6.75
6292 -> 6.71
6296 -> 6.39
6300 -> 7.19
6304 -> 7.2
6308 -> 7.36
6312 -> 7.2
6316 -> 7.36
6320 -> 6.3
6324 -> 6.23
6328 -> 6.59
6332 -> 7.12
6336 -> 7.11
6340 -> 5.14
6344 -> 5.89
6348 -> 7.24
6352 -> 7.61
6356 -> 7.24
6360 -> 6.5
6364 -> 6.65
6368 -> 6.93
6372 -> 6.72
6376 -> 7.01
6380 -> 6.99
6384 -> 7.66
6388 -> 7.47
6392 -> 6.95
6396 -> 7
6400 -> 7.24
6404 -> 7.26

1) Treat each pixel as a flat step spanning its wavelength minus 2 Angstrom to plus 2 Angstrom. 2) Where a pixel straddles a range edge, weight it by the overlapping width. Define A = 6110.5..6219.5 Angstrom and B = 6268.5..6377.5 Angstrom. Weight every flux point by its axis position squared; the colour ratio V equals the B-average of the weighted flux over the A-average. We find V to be 1.05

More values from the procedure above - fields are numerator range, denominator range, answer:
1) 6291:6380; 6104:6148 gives 1.05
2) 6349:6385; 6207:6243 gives 1.07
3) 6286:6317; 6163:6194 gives 1.10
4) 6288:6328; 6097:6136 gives 1.05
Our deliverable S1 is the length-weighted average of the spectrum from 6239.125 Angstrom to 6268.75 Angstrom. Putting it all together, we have 6.99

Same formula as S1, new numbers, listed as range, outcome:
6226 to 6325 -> 6.92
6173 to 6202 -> 6.75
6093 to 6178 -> 6.84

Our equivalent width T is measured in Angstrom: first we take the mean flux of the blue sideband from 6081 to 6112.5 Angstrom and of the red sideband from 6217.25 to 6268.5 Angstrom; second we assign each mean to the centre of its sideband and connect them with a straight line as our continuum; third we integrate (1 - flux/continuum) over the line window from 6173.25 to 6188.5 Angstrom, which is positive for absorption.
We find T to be 0.4 Angstrom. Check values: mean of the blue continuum 7.05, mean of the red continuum 6.8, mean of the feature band 6.71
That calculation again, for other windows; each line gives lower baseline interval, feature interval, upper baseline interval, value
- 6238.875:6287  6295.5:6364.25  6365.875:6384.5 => 2.22 Angstrom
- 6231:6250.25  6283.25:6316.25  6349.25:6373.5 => -0.55 Angstrom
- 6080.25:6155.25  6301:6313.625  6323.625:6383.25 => -0.83 Angstrom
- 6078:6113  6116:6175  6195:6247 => 2.15 Angstrom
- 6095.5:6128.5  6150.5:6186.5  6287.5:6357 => 1.03 Angstrom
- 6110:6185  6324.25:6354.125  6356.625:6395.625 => 1.37 Angstrom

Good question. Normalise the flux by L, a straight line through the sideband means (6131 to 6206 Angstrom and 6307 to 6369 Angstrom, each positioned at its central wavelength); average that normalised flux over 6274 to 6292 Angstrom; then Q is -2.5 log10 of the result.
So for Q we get -0.05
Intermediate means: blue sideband 6.78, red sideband 6.77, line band 7.07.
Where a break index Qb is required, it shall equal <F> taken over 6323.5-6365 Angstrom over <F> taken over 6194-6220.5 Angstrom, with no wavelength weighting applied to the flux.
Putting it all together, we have 0.9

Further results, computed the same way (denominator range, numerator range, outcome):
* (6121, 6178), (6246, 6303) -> 1.03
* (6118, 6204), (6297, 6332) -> 1.02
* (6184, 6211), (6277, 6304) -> 1.01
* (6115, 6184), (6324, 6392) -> 1.01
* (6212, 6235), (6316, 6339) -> 0.99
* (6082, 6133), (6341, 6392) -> 1.00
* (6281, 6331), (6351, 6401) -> 1.03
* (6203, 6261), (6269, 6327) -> 1.01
